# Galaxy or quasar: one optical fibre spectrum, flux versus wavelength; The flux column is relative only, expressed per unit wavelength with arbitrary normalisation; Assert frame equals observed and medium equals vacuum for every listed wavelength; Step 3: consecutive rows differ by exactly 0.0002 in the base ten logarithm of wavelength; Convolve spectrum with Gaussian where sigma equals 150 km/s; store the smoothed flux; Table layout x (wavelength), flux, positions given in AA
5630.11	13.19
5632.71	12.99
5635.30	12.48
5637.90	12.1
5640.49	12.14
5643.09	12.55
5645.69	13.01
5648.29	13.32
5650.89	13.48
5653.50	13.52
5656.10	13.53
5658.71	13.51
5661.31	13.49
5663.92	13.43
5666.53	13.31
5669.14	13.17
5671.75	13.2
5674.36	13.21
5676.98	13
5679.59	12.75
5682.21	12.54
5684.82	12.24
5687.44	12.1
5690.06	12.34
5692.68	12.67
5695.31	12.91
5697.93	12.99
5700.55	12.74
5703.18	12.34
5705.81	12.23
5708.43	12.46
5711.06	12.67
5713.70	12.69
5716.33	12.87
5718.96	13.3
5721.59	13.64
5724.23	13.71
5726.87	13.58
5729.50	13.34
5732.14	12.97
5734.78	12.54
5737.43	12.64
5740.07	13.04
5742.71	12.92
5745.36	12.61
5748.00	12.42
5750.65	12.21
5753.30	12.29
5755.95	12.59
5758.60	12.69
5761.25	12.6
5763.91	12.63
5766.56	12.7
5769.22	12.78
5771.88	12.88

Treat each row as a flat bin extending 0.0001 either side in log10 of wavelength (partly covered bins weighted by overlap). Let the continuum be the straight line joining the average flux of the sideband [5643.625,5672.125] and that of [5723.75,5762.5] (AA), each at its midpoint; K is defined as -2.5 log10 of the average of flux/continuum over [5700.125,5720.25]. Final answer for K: 0.03 mag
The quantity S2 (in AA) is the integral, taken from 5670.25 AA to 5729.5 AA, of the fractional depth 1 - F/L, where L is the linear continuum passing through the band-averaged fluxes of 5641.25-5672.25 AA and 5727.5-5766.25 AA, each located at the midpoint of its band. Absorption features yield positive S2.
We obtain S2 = 0.7 AA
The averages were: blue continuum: 13.3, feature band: 12.8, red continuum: 12.7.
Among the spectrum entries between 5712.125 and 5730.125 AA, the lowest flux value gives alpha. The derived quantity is 12.69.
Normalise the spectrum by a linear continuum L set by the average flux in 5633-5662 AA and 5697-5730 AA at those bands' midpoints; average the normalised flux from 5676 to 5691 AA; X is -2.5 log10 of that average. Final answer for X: 0.04 mag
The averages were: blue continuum 13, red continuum 13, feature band 12.5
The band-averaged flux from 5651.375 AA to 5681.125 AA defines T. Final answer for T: 13.3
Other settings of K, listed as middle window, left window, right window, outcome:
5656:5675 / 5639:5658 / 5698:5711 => -0.036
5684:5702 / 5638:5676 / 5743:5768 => 0.031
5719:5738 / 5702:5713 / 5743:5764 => -0.064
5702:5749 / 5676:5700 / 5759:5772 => -0.020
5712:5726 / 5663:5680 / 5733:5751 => -0.034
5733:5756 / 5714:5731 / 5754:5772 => 0.034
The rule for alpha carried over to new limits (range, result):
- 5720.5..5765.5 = 12.21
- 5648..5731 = 12.1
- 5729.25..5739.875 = 12.54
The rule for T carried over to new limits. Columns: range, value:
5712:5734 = 13.2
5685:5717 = 12.6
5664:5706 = 12.8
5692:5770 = 12.8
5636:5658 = 13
